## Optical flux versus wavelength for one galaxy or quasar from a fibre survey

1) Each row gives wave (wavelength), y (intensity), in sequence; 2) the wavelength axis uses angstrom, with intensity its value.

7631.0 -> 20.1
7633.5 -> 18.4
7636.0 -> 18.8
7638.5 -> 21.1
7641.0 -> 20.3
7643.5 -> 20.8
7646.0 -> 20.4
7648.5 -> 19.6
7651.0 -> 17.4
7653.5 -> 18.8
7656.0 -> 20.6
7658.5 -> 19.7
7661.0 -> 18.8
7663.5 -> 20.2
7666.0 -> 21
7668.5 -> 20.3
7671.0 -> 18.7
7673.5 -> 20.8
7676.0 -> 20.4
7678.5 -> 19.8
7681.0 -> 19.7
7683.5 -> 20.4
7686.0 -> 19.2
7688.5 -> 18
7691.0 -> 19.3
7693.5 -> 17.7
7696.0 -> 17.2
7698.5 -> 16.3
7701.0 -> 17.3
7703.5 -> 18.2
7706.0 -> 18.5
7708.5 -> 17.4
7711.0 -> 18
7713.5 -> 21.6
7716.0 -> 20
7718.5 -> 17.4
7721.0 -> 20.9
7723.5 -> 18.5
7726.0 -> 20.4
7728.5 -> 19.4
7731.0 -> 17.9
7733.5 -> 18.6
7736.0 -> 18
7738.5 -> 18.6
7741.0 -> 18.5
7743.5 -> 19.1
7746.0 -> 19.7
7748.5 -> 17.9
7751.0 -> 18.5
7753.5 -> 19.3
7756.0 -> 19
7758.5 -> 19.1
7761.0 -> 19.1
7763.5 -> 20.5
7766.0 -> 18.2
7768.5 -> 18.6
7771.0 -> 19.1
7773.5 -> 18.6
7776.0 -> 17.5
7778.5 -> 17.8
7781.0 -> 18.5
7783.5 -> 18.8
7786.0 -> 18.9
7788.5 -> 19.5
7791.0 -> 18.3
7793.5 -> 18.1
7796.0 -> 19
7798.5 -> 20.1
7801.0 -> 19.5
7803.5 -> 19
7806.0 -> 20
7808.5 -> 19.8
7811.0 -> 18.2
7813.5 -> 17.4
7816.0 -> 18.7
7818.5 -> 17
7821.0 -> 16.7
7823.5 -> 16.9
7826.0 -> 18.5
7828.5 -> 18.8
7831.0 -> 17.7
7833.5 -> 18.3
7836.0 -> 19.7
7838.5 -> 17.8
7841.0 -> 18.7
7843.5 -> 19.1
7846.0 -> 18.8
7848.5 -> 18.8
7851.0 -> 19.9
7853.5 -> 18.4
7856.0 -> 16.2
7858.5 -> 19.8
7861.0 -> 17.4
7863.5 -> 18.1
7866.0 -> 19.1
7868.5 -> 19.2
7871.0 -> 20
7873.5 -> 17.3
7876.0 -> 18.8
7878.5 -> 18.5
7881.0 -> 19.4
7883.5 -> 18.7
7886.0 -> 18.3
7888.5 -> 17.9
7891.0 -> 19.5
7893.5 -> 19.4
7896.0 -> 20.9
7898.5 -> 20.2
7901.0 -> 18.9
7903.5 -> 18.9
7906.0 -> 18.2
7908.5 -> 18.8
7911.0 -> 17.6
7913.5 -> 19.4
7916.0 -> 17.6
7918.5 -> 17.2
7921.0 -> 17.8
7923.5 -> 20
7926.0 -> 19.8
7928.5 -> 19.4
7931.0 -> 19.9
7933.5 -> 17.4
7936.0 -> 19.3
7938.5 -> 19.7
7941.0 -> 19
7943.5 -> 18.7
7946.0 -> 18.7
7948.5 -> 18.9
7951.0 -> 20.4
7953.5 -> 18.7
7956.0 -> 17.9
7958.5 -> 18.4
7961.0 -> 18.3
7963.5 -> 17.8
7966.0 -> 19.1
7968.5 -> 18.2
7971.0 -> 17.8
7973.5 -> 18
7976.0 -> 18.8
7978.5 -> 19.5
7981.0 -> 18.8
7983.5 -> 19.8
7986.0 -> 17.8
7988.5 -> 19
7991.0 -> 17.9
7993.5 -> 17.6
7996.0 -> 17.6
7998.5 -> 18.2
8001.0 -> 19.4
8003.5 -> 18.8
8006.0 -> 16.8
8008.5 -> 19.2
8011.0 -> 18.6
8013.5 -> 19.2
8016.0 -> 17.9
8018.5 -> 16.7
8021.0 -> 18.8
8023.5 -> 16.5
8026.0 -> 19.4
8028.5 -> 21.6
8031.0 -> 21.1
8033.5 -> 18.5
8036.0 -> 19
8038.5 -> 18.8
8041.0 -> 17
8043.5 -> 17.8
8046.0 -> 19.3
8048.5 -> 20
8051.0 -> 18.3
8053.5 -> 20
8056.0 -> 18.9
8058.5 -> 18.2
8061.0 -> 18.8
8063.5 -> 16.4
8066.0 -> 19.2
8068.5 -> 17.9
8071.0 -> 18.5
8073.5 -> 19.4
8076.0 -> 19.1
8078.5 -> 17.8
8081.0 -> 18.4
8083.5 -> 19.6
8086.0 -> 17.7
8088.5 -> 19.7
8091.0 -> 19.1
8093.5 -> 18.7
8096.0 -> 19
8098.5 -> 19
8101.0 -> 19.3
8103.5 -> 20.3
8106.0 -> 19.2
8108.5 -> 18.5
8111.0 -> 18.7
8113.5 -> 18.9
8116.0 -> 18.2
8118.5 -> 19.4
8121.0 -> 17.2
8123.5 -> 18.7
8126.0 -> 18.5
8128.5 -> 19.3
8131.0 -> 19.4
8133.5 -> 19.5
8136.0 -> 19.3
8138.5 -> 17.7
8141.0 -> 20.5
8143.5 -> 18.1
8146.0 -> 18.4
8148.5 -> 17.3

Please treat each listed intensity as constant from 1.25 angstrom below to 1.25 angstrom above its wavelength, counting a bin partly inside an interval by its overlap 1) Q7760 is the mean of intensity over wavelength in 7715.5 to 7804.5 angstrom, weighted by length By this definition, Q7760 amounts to 18.9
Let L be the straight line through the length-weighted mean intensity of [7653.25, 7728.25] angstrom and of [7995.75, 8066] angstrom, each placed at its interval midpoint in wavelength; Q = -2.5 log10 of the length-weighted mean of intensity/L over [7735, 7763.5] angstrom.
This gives 0.01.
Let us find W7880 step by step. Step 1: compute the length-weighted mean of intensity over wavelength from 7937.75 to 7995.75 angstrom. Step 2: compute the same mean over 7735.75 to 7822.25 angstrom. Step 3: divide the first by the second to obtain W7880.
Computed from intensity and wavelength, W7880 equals 0.99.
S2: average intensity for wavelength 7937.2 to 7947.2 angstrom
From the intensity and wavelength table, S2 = 19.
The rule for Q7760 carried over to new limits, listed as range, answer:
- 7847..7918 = 18.7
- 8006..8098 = 18.7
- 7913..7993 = 18.7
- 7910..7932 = 18.7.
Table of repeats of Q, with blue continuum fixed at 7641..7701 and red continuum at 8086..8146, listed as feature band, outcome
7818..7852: 0.05 mag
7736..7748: 0.03 mag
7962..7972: 0.05 mag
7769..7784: 0.05 mag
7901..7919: 0.05 mag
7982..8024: 0.04 mag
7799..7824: 0.05 mag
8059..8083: 0.03 mag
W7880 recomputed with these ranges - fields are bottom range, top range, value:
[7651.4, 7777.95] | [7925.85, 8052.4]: 0.98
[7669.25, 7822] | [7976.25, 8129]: 0.99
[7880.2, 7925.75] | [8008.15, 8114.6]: 1.00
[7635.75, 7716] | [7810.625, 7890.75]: 0.95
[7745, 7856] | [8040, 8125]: 1.00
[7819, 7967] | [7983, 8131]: 1.00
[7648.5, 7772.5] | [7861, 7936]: 0.99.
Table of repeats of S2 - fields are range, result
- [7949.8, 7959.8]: 18.8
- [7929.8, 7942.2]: 19.1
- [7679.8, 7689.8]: 19.3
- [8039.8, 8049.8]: 18.5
